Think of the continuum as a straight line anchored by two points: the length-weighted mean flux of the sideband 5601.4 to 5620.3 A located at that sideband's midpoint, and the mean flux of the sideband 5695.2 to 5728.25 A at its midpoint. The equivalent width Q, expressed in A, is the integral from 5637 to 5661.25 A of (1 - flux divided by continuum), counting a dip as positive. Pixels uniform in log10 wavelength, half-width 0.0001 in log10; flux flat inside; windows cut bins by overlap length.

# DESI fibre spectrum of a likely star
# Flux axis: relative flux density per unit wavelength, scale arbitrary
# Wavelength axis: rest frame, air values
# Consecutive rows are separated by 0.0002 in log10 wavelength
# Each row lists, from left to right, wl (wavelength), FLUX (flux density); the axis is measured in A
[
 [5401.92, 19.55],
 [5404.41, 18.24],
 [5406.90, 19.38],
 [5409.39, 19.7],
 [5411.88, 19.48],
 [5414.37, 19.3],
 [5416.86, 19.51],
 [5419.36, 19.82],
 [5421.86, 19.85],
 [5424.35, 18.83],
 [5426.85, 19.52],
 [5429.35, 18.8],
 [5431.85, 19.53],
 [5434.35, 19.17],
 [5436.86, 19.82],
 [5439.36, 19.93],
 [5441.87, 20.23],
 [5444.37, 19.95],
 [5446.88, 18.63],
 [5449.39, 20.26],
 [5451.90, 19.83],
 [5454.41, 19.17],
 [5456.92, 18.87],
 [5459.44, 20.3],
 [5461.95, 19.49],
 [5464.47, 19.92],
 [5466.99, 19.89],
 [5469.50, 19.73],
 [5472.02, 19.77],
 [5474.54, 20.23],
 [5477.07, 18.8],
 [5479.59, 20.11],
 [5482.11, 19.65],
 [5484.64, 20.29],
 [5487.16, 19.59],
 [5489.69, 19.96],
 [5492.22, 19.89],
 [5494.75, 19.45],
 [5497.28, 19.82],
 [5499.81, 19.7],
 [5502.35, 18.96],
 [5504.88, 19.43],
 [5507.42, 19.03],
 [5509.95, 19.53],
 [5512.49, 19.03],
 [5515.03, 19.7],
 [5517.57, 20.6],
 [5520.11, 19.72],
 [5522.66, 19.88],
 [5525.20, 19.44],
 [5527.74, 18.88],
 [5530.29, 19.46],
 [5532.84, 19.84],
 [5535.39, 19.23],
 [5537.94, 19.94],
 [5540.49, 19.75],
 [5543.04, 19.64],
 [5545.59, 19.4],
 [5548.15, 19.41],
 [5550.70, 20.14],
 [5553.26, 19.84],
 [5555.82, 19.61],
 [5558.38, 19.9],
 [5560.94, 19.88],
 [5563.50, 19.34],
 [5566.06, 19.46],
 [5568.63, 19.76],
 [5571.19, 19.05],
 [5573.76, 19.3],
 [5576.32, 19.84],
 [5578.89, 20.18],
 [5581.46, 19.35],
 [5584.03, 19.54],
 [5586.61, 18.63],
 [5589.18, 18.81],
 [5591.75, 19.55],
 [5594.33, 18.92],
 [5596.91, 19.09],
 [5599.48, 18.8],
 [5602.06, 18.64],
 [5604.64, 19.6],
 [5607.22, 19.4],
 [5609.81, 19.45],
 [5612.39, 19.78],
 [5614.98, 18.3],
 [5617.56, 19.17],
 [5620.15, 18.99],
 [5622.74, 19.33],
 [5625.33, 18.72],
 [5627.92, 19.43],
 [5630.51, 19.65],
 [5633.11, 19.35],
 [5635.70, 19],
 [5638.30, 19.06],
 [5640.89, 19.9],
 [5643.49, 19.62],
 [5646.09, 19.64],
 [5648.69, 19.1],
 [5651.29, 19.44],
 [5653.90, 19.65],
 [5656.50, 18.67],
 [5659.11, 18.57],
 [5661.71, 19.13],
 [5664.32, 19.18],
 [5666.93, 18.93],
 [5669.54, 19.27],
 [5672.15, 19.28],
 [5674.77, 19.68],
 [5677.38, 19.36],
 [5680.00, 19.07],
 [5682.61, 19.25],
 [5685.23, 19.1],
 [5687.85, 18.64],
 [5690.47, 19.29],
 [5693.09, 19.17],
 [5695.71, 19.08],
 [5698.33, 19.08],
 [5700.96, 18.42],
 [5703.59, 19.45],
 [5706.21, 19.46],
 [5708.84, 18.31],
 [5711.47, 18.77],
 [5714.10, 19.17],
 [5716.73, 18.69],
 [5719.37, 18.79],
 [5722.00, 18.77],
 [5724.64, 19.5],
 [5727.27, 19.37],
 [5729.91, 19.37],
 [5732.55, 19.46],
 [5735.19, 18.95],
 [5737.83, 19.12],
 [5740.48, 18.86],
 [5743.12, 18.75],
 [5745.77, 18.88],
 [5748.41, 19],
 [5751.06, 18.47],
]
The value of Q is -0.2 A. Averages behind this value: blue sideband 19.2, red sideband 19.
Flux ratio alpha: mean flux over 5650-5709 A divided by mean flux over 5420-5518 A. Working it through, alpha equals 1.0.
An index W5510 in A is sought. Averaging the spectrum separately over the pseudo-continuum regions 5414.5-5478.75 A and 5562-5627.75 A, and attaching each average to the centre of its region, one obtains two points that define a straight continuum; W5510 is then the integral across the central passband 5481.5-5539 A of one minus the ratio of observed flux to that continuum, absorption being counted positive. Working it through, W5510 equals -0.5 A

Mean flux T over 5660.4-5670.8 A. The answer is 19.1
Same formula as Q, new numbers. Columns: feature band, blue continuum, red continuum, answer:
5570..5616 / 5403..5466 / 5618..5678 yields 0.2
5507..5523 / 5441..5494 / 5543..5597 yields 0.0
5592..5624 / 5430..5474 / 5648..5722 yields 0.2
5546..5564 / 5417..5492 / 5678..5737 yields -0.3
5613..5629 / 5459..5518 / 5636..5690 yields 0.3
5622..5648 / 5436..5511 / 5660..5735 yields -0.1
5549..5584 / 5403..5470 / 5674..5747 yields -0.6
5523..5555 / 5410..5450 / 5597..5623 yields -0.5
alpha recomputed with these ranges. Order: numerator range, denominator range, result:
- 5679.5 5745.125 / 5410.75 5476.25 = 0.97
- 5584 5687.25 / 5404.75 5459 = 0.98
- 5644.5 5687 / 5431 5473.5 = 0.98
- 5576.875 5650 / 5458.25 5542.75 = 0.98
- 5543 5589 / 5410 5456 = 1.00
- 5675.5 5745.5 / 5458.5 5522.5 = 0.97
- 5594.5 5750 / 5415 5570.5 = 0.98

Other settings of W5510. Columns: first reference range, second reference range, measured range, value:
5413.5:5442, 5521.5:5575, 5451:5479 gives -0.2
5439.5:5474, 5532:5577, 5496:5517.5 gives 0.2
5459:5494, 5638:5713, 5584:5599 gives 0.3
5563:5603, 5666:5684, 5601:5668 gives 0.2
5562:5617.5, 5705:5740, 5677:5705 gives 0.0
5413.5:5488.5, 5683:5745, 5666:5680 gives -0.1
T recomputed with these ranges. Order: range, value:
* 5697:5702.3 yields 18.7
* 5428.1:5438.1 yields 19.3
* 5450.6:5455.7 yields 19.5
